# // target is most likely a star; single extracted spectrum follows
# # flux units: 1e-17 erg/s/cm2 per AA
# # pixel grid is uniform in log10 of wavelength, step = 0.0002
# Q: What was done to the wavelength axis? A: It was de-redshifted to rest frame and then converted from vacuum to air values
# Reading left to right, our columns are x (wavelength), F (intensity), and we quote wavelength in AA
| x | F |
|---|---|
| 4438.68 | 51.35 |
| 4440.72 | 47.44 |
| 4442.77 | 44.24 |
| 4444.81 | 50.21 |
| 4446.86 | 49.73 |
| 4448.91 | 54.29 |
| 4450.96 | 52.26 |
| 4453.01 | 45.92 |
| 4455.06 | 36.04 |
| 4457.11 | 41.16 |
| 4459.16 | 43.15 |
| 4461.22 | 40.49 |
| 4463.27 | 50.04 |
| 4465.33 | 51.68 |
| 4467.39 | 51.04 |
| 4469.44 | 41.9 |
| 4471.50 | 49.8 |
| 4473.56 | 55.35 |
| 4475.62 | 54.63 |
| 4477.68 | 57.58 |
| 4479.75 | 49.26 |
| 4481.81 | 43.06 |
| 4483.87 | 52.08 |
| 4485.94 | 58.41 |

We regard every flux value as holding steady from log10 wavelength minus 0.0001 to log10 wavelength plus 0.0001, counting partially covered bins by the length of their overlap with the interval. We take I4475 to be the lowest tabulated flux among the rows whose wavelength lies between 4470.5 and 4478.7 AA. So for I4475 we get 49.8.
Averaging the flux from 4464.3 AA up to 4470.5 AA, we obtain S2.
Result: 48.2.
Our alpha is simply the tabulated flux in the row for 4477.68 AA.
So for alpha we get 57.58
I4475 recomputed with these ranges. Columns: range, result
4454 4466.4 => 36.04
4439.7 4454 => 44.24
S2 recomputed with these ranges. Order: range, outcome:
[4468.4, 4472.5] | 45.9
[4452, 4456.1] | 41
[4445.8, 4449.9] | 51.9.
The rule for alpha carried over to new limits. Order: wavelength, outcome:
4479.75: 49.26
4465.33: 51.68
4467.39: 51.04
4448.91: 54.29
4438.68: 51.35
